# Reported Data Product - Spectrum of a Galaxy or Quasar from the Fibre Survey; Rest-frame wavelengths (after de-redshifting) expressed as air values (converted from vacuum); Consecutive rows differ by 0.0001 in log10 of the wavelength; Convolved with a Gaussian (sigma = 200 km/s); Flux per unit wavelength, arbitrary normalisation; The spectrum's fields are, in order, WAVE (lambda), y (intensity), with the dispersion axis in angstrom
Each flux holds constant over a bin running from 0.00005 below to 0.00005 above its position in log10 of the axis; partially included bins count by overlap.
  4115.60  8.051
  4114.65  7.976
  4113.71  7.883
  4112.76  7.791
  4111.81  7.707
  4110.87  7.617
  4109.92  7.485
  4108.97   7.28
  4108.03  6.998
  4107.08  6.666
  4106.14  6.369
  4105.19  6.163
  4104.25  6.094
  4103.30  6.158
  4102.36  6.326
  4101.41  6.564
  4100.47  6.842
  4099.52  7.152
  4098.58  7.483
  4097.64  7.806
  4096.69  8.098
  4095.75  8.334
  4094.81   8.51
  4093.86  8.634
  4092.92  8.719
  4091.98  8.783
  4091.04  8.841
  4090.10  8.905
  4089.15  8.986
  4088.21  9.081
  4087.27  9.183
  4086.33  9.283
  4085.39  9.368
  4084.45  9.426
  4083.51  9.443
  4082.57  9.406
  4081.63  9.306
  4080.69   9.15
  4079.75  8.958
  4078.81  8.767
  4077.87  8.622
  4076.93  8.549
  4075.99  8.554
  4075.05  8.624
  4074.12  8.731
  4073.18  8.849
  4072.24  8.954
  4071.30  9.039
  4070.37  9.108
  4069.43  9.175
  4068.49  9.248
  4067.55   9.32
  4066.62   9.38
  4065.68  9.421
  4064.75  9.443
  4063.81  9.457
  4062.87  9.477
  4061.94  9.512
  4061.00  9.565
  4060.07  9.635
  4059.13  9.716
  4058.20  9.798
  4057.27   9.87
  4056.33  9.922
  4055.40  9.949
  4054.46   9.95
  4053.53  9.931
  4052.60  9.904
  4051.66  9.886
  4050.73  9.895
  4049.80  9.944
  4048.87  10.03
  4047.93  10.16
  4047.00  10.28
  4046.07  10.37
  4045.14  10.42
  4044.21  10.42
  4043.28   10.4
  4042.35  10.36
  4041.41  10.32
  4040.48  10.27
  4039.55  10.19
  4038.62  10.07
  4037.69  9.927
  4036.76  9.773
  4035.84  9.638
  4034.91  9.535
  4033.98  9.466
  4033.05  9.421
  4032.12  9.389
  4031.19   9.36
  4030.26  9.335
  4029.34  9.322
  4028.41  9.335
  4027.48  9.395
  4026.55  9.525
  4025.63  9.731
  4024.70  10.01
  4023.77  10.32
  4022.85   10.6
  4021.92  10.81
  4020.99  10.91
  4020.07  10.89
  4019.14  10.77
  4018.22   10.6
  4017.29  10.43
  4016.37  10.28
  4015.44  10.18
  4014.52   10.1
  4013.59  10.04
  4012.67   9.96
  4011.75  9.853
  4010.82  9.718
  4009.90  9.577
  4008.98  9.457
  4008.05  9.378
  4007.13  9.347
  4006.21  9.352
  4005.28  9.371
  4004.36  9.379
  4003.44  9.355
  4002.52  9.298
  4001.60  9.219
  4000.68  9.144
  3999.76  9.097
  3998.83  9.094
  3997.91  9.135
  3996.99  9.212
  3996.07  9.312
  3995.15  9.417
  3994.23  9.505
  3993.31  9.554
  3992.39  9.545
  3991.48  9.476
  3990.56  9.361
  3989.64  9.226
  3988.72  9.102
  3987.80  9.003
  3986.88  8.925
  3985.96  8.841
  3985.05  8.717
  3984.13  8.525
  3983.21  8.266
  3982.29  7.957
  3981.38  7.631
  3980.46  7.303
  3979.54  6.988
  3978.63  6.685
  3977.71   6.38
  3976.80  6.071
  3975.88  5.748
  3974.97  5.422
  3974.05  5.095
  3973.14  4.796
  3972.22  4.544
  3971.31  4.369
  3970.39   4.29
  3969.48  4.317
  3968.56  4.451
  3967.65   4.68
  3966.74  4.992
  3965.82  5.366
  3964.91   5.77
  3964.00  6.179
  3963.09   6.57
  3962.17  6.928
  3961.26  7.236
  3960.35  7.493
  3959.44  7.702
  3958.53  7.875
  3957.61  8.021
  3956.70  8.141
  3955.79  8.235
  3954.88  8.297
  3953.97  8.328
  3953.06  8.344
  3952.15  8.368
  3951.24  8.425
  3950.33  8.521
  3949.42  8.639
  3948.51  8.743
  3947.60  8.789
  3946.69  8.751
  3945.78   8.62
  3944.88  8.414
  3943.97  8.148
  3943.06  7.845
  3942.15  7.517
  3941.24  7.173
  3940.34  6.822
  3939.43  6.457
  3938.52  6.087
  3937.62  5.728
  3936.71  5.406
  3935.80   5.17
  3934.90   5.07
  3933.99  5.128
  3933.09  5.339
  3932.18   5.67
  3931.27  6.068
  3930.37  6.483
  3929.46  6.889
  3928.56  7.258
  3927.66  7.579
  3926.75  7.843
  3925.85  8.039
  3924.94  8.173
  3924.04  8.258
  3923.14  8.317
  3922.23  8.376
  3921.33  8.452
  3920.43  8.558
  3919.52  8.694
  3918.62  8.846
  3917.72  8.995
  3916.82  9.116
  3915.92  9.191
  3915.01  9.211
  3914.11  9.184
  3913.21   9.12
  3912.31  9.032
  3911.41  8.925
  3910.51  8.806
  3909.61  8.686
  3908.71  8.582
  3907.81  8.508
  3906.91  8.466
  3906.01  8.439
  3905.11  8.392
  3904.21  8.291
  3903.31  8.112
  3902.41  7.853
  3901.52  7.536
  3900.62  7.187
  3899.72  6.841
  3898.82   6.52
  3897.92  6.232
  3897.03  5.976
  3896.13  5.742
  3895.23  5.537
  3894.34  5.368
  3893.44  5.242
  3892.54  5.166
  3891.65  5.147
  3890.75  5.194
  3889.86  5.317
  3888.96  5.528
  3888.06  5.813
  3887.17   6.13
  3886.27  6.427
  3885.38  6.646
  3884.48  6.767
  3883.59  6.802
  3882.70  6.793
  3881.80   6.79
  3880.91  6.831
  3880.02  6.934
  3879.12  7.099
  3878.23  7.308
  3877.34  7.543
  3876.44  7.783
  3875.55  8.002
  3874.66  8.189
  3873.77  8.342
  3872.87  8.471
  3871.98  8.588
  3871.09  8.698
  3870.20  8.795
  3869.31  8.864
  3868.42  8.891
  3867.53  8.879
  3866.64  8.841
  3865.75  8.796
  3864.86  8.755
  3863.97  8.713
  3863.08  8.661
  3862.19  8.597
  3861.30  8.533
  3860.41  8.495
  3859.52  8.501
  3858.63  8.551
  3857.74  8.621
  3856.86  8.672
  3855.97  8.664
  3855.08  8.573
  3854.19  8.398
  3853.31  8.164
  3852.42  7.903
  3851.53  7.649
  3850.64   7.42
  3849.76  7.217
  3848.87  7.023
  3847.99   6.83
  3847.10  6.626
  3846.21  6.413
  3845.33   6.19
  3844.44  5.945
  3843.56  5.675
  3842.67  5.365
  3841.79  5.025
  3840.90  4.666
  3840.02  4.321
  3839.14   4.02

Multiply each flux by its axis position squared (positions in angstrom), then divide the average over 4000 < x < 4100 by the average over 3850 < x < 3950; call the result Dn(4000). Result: 1.3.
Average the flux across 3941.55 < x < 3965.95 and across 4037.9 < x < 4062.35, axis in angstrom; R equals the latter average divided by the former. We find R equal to 1.28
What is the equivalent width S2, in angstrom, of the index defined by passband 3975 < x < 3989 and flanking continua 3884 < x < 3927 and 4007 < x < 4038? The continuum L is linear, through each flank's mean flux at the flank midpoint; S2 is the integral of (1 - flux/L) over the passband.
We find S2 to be 2.2 angstrom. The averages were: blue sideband 7.52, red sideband 9.9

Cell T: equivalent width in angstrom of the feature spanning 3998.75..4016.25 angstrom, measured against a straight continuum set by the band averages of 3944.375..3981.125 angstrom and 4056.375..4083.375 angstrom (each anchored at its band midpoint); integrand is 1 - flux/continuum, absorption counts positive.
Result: -3.8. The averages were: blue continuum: 6.85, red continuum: 9.21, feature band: 9.54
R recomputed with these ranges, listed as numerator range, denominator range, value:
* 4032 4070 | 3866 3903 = 1.40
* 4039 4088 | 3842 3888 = 1.24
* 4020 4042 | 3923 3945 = 1.46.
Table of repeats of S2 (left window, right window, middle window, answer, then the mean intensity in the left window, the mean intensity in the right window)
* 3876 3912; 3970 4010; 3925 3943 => 2.35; 6.94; 8.17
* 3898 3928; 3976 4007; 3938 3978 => 7.73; 8.34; 8.69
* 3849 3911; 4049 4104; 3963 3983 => 6.06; 7.56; 8.94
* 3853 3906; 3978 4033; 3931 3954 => 3.36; 7.46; 9.38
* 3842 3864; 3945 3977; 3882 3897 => 3.01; 7.61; 6.82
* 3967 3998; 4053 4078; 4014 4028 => -3.40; 7.38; 9.34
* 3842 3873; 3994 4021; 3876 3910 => 6.26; 7.95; 9.7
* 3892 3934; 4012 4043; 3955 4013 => 8.40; 7.64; 10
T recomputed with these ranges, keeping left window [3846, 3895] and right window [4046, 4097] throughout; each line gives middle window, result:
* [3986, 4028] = -4.62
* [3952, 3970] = 3.19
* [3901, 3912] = -0.79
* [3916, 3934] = 0.64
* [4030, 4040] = -0.76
